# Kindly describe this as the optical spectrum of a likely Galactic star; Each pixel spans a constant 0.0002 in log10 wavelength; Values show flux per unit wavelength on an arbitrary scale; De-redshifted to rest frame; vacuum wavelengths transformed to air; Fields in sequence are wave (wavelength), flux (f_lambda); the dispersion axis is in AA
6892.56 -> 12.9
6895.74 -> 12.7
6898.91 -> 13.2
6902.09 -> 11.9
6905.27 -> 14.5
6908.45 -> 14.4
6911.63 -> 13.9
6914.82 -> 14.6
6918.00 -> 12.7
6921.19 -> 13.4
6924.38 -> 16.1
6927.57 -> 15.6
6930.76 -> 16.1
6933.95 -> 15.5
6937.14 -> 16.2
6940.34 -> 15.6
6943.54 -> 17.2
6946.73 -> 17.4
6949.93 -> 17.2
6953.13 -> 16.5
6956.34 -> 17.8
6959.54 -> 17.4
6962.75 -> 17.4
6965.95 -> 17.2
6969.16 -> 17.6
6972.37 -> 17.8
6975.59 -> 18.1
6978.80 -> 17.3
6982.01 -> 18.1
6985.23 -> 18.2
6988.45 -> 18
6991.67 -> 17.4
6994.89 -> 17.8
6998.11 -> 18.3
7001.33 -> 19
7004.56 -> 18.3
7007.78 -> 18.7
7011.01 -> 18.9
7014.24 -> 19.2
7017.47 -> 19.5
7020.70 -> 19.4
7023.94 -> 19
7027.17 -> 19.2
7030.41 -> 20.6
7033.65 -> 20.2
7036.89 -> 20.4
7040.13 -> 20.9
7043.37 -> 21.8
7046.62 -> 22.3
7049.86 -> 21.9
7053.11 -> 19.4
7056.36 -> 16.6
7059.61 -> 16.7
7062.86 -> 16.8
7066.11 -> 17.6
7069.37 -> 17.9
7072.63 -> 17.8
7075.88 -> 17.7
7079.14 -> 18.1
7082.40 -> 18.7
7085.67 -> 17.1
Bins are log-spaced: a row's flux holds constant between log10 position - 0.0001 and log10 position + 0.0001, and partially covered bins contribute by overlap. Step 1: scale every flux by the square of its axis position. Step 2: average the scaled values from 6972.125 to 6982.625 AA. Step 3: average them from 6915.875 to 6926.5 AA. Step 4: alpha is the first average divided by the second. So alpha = 1.3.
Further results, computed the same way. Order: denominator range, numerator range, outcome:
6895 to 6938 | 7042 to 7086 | 1.35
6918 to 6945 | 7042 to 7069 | 1.27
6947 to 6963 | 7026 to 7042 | 1.20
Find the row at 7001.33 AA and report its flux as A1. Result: 19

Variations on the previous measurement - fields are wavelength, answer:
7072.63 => 17.8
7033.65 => 20.2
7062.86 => 16.8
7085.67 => 17.1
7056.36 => 16.6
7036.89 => 20.4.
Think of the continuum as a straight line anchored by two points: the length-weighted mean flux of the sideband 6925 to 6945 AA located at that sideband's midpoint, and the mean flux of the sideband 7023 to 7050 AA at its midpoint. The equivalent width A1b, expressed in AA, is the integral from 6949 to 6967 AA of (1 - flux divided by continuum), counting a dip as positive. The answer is -0.2 AA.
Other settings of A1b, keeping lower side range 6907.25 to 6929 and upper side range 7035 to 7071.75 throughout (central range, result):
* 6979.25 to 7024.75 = -2.9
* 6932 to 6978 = -4.0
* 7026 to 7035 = -0.8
